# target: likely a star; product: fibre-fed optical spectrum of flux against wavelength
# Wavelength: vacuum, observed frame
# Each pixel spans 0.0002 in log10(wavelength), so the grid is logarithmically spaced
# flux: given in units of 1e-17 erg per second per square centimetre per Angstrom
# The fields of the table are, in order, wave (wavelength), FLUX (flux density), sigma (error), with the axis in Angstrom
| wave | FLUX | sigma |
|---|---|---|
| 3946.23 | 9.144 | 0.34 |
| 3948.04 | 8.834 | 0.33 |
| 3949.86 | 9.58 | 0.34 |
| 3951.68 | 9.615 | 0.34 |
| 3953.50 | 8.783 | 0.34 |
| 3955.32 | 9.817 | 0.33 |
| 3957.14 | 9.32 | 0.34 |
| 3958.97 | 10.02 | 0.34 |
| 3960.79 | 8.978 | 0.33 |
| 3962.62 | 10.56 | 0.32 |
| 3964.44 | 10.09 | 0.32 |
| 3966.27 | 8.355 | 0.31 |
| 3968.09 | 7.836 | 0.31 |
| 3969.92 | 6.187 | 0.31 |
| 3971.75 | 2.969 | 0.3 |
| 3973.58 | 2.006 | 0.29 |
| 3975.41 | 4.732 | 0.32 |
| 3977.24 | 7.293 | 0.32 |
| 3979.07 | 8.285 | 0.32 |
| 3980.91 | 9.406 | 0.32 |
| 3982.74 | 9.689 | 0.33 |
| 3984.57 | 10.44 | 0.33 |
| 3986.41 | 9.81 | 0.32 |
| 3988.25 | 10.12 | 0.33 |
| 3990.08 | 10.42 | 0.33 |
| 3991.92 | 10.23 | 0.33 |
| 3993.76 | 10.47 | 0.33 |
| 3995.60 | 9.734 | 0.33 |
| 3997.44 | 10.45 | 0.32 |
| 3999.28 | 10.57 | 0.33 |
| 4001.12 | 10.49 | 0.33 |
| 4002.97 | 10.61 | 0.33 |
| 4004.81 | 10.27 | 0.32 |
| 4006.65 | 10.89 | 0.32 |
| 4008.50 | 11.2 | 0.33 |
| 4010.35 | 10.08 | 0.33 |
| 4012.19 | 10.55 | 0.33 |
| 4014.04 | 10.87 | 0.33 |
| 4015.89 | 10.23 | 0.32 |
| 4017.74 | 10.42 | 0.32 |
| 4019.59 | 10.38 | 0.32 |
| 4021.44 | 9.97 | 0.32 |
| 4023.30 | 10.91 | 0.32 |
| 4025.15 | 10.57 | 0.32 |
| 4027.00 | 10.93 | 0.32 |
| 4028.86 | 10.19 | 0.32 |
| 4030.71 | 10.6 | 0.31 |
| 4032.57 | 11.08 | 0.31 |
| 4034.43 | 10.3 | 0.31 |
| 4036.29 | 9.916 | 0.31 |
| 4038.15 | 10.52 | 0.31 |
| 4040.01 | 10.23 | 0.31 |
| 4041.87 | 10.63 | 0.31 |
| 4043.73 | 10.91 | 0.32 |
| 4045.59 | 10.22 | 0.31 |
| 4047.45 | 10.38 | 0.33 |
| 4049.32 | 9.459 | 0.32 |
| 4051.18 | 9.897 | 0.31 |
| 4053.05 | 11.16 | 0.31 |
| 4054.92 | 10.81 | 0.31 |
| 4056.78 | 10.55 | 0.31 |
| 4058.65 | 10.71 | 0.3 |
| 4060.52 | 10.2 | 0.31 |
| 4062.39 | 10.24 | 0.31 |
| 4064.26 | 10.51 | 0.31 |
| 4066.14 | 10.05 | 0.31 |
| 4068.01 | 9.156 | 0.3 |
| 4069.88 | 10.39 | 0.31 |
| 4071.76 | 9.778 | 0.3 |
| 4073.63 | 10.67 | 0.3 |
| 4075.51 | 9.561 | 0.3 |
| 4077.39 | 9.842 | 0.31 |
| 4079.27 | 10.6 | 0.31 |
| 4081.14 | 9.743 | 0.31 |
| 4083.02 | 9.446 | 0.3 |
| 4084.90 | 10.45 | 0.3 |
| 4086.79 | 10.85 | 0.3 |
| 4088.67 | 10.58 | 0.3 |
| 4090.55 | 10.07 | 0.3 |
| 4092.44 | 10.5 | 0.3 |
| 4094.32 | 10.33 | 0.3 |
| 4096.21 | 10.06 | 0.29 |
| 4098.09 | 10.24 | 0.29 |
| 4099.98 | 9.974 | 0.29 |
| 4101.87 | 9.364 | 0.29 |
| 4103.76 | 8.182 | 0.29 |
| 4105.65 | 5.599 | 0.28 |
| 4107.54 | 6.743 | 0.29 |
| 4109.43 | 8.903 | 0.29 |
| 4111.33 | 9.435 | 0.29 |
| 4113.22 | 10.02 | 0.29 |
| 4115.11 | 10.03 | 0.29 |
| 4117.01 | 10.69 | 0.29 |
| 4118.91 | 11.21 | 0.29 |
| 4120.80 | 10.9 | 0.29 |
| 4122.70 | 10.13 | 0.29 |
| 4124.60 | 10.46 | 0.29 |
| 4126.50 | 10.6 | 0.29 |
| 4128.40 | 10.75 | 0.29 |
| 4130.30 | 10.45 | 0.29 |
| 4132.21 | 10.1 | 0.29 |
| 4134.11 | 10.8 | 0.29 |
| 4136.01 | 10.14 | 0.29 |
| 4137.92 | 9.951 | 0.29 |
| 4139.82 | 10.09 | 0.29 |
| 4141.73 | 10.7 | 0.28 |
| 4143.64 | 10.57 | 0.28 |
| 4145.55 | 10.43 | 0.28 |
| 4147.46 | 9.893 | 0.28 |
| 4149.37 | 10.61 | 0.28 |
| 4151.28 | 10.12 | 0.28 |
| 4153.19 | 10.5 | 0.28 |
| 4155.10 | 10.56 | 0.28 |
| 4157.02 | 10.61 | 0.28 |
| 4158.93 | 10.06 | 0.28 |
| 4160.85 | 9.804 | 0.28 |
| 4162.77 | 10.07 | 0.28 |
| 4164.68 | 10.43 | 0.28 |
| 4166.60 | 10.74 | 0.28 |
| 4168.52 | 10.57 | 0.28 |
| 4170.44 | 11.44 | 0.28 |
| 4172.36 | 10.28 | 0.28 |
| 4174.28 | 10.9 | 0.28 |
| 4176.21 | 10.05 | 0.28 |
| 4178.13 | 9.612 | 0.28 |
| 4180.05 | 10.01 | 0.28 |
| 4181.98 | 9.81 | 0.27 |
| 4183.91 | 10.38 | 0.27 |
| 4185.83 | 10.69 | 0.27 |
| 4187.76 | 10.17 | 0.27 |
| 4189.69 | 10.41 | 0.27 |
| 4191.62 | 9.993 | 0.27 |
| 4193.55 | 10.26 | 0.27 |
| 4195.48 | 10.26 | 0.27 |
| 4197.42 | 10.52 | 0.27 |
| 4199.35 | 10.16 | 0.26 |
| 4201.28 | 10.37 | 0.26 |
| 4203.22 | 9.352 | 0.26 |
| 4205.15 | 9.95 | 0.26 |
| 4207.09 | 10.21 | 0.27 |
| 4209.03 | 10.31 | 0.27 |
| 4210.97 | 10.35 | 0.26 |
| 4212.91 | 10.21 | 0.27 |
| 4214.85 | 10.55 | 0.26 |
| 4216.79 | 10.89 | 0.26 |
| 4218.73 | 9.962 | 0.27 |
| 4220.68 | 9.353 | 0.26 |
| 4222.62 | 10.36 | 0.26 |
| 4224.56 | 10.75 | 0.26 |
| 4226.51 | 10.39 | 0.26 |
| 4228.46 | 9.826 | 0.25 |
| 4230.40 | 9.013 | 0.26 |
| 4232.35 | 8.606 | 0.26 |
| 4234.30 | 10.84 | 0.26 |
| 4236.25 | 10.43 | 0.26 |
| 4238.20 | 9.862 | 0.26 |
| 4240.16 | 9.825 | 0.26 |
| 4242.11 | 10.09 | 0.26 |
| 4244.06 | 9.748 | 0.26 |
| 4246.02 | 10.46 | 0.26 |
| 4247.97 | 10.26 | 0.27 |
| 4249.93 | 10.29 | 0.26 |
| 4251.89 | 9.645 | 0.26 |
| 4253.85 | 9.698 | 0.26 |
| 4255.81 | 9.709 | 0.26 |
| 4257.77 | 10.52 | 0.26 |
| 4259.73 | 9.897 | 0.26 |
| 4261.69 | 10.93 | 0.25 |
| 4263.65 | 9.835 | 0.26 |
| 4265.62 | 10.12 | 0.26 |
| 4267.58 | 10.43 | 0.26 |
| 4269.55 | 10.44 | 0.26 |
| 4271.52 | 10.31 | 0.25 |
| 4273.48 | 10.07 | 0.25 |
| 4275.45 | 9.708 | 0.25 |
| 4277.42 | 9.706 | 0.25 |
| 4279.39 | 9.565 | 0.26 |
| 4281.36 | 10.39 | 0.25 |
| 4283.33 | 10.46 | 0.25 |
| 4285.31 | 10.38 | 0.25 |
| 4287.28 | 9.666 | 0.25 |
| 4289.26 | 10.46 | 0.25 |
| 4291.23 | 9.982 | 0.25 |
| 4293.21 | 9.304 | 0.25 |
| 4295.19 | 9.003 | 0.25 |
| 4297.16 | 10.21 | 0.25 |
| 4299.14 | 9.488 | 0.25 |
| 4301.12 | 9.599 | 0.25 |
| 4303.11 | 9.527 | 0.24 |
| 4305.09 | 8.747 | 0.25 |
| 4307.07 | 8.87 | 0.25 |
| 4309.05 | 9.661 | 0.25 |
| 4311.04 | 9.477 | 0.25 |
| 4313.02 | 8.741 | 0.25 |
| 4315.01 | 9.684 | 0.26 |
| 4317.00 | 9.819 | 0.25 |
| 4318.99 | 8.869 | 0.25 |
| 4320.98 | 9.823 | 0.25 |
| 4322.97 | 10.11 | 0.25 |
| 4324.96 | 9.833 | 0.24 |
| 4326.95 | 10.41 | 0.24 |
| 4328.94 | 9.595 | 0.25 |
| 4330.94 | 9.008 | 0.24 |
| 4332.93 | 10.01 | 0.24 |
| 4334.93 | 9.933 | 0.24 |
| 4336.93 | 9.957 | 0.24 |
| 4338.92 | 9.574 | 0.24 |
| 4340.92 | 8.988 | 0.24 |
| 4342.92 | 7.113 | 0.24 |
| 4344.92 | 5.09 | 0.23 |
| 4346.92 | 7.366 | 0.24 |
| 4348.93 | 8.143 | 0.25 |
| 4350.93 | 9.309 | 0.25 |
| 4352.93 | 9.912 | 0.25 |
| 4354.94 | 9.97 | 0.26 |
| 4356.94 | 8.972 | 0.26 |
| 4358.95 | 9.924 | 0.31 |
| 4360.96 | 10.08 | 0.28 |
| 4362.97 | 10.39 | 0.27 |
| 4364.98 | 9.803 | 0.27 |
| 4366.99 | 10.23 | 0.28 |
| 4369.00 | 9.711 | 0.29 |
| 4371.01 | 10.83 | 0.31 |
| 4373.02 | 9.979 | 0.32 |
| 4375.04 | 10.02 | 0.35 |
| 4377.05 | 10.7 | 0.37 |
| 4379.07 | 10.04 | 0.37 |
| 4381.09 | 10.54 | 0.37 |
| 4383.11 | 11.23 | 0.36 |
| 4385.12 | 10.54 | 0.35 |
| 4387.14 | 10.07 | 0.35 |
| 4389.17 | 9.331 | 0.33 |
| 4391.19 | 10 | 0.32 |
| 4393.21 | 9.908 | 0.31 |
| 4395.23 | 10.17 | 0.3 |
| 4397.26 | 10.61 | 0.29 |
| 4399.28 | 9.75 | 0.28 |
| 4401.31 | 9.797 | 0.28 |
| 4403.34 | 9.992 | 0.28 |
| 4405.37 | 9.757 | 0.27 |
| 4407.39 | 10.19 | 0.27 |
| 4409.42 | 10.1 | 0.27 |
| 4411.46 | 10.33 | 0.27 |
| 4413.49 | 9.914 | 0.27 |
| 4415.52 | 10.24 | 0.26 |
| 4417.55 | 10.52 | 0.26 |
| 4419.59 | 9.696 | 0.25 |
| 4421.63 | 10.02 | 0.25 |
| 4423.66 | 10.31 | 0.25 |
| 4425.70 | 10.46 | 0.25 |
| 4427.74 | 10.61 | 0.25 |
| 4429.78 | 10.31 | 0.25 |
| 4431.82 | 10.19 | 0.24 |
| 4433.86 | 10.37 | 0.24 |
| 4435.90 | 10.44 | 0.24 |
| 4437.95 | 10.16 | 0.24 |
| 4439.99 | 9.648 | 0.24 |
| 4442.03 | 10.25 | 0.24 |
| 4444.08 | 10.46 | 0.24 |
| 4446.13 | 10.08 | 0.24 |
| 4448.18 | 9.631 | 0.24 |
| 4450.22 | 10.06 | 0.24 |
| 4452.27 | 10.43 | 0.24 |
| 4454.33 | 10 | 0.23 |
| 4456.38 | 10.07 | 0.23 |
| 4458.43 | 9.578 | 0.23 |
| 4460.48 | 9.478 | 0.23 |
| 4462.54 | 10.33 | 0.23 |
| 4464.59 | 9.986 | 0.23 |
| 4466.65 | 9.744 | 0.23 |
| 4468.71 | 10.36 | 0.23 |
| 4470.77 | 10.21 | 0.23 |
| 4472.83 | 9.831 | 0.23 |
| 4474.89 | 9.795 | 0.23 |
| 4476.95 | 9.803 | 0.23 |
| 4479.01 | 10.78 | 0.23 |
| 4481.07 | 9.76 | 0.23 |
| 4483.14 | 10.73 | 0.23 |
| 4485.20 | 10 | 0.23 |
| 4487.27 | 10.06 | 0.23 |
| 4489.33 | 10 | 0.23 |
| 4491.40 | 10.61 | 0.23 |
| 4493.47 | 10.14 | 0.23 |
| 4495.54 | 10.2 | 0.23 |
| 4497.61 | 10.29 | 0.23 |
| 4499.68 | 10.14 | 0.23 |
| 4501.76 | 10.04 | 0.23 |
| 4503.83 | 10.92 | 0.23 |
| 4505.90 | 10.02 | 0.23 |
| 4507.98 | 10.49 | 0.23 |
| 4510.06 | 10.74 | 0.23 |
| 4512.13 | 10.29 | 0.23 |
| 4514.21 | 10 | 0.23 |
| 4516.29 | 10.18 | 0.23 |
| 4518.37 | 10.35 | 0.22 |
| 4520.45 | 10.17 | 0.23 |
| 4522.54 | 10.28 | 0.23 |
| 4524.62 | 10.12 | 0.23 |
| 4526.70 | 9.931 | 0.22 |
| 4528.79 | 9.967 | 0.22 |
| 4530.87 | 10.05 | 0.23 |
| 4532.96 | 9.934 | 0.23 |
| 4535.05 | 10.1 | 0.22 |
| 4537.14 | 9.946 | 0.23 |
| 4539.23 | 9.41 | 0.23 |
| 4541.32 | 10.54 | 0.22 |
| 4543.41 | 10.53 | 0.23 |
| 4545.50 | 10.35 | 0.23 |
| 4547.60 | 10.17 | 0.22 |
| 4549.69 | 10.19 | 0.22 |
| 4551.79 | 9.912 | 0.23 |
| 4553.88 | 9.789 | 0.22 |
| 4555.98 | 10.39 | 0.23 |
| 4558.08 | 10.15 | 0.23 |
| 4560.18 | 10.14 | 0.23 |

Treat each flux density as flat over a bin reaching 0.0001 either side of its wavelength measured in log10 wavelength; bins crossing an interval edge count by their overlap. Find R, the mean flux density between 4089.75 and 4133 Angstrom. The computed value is 9.77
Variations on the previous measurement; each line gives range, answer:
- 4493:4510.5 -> 10.3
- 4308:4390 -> 9.58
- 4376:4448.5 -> 10.2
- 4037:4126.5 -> 10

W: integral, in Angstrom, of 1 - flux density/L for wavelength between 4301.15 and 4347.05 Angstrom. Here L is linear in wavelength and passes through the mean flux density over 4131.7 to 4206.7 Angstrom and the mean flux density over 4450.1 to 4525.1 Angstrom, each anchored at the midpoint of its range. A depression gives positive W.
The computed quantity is 4.70 Angstrom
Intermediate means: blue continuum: 10.3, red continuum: 10.2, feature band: 9.18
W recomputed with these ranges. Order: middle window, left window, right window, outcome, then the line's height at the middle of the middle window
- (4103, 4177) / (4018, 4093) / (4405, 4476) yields 1.27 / 10.3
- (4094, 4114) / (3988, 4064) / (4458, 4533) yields 2.82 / 10.4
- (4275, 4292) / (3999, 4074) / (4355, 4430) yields 0.29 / 10.2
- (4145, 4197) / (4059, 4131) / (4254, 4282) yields -1.68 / 10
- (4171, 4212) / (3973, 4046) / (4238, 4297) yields -0.81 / 10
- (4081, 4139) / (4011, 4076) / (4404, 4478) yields 2.41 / 10.3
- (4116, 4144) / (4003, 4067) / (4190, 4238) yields -0.59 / 10.3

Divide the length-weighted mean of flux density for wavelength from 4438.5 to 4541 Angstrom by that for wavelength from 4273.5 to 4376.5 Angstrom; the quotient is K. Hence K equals 1.06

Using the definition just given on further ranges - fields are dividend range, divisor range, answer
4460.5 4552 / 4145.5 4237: 0.99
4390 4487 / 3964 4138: 1.03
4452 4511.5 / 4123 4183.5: 0.98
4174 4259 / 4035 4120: 1.01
